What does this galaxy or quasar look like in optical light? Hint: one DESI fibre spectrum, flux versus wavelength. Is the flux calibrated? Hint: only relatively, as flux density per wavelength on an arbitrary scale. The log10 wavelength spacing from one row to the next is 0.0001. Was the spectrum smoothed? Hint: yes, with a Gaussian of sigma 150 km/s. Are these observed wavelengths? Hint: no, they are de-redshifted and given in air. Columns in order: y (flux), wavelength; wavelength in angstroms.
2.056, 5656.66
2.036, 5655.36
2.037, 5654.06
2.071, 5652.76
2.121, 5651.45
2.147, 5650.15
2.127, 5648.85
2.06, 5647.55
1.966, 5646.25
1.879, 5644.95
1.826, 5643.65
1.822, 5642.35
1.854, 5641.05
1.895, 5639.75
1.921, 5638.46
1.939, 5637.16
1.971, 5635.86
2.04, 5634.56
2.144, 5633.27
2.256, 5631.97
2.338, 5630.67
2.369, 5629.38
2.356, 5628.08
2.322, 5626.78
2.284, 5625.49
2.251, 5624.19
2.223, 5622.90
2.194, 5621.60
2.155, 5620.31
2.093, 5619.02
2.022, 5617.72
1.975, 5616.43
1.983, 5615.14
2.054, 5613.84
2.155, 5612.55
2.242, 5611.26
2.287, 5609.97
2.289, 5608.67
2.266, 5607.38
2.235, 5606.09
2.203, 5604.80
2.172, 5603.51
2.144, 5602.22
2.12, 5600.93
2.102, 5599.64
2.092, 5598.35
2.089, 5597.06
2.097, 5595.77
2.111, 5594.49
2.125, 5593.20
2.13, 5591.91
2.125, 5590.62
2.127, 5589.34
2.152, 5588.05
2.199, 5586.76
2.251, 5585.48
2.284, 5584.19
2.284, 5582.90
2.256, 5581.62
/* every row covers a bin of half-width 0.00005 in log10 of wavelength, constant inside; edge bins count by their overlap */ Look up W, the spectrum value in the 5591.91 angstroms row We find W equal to 2.13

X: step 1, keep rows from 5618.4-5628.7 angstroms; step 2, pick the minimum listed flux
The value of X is 2.093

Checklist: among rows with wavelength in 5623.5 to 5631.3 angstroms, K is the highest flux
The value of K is 2.369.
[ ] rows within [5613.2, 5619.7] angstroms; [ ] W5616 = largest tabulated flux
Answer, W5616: 2.093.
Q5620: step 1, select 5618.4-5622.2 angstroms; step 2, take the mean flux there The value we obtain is 2.15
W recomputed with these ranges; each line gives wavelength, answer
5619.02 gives 2.093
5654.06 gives 2.037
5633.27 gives 2.144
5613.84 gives 2.054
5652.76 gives 2.071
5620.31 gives 2.155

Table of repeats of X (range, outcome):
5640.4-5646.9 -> 1.822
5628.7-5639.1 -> 1.921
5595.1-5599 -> 2.089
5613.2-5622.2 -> 1.975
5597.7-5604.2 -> 2.092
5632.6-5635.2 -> 2.04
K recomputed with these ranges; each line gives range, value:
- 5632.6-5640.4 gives 2.144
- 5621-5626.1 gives 2.284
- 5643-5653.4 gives 2.147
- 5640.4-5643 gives 1.854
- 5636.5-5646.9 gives 1.966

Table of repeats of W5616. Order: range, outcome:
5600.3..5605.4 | 2.203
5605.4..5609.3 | 2.289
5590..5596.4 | 2.13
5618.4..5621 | 2.155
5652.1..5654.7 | 2.071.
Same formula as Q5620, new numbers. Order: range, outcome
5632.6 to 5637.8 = 2.02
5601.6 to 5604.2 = 2.16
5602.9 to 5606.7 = 2.2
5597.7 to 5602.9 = 2.11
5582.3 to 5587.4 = 2.25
